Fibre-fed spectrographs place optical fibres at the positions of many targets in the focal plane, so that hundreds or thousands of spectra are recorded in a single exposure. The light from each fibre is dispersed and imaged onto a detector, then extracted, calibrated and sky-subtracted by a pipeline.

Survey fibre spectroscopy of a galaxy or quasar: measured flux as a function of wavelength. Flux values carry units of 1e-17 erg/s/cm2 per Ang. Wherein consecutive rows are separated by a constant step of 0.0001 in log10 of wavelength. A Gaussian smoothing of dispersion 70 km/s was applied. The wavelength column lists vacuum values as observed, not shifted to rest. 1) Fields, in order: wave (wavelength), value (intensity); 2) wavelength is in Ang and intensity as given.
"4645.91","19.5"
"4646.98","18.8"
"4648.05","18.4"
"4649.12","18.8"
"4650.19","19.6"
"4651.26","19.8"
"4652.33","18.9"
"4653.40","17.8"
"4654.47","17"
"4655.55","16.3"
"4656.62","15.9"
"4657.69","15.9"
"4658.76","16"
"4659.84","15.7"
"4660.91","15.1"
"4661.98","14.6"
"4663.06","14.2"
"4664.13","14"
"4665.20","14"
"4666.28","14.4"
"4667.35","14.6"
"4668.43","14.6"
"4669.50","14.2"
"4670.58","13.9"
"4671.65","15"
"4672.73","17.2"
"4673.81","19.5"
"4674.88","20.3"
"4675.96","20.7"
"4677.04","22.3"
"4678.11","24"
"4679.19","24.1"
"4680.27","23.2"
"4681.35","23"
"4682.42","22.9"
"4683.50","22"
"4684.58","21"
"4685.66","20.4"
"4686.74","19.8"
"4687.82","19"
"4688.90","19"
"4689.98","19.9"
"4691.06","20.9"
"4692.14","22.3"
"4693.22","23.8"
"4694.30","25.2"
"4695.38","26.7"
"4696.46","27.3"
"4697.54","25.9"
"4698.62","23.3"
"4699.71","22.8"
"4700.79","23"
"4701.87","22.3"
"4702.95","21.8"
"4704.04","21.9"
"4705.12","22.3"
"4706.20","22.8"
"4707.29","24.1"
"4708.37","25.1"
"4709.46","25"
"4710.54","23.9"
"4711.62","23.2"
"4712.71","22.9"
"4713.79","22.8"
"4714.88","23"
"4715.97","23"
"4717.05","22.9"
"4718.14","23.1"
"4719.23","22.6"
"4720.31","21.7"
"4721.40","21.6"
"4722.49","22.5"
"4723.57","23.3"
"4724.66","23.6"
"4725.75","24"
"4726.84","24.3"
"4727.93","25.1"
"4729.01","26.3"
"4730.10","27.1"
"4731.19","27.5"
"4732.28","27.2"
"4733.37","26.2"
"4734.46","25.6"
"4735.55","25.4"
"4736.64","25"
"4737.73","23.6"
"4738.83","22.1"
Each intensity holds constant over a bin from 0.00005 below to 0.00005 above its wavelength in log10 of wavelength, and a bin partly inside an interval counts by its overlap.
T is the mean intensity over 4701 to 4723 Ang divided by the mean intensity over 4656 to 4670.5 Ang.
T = 1.54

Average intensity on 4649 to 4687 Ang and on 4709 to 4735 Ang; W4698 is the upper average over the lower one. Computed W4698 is 1.33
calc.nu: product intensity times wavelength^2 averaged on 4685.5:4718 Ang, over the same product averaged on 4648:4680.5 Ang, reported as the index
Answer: 1.34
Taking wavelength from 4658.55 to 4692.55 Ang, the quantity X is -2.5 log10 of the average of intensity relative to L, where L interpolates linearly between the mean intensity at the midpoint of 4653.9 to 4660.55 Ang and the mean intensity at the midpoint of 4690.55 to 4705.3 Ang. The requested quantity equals 0.06 mag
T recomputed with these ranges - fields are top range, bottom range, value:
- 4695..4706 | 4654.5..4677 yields 1.48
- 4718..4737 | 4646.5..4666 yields 1.48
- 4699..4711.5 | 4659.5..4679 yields 1.39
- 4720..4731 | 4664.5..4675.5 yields 1.53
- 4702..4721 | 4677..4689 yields 1.06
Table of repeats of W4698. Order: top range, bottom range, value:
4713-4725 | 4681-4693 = 1.08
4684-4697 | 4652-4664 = 1.38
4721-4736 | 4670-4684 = 1.21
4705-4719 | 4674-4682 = 1.04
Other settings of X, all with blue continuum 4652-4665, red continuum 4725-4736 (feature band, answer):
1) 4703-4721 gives 0.01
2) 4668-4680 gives -0.04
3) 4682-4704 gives -0.09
